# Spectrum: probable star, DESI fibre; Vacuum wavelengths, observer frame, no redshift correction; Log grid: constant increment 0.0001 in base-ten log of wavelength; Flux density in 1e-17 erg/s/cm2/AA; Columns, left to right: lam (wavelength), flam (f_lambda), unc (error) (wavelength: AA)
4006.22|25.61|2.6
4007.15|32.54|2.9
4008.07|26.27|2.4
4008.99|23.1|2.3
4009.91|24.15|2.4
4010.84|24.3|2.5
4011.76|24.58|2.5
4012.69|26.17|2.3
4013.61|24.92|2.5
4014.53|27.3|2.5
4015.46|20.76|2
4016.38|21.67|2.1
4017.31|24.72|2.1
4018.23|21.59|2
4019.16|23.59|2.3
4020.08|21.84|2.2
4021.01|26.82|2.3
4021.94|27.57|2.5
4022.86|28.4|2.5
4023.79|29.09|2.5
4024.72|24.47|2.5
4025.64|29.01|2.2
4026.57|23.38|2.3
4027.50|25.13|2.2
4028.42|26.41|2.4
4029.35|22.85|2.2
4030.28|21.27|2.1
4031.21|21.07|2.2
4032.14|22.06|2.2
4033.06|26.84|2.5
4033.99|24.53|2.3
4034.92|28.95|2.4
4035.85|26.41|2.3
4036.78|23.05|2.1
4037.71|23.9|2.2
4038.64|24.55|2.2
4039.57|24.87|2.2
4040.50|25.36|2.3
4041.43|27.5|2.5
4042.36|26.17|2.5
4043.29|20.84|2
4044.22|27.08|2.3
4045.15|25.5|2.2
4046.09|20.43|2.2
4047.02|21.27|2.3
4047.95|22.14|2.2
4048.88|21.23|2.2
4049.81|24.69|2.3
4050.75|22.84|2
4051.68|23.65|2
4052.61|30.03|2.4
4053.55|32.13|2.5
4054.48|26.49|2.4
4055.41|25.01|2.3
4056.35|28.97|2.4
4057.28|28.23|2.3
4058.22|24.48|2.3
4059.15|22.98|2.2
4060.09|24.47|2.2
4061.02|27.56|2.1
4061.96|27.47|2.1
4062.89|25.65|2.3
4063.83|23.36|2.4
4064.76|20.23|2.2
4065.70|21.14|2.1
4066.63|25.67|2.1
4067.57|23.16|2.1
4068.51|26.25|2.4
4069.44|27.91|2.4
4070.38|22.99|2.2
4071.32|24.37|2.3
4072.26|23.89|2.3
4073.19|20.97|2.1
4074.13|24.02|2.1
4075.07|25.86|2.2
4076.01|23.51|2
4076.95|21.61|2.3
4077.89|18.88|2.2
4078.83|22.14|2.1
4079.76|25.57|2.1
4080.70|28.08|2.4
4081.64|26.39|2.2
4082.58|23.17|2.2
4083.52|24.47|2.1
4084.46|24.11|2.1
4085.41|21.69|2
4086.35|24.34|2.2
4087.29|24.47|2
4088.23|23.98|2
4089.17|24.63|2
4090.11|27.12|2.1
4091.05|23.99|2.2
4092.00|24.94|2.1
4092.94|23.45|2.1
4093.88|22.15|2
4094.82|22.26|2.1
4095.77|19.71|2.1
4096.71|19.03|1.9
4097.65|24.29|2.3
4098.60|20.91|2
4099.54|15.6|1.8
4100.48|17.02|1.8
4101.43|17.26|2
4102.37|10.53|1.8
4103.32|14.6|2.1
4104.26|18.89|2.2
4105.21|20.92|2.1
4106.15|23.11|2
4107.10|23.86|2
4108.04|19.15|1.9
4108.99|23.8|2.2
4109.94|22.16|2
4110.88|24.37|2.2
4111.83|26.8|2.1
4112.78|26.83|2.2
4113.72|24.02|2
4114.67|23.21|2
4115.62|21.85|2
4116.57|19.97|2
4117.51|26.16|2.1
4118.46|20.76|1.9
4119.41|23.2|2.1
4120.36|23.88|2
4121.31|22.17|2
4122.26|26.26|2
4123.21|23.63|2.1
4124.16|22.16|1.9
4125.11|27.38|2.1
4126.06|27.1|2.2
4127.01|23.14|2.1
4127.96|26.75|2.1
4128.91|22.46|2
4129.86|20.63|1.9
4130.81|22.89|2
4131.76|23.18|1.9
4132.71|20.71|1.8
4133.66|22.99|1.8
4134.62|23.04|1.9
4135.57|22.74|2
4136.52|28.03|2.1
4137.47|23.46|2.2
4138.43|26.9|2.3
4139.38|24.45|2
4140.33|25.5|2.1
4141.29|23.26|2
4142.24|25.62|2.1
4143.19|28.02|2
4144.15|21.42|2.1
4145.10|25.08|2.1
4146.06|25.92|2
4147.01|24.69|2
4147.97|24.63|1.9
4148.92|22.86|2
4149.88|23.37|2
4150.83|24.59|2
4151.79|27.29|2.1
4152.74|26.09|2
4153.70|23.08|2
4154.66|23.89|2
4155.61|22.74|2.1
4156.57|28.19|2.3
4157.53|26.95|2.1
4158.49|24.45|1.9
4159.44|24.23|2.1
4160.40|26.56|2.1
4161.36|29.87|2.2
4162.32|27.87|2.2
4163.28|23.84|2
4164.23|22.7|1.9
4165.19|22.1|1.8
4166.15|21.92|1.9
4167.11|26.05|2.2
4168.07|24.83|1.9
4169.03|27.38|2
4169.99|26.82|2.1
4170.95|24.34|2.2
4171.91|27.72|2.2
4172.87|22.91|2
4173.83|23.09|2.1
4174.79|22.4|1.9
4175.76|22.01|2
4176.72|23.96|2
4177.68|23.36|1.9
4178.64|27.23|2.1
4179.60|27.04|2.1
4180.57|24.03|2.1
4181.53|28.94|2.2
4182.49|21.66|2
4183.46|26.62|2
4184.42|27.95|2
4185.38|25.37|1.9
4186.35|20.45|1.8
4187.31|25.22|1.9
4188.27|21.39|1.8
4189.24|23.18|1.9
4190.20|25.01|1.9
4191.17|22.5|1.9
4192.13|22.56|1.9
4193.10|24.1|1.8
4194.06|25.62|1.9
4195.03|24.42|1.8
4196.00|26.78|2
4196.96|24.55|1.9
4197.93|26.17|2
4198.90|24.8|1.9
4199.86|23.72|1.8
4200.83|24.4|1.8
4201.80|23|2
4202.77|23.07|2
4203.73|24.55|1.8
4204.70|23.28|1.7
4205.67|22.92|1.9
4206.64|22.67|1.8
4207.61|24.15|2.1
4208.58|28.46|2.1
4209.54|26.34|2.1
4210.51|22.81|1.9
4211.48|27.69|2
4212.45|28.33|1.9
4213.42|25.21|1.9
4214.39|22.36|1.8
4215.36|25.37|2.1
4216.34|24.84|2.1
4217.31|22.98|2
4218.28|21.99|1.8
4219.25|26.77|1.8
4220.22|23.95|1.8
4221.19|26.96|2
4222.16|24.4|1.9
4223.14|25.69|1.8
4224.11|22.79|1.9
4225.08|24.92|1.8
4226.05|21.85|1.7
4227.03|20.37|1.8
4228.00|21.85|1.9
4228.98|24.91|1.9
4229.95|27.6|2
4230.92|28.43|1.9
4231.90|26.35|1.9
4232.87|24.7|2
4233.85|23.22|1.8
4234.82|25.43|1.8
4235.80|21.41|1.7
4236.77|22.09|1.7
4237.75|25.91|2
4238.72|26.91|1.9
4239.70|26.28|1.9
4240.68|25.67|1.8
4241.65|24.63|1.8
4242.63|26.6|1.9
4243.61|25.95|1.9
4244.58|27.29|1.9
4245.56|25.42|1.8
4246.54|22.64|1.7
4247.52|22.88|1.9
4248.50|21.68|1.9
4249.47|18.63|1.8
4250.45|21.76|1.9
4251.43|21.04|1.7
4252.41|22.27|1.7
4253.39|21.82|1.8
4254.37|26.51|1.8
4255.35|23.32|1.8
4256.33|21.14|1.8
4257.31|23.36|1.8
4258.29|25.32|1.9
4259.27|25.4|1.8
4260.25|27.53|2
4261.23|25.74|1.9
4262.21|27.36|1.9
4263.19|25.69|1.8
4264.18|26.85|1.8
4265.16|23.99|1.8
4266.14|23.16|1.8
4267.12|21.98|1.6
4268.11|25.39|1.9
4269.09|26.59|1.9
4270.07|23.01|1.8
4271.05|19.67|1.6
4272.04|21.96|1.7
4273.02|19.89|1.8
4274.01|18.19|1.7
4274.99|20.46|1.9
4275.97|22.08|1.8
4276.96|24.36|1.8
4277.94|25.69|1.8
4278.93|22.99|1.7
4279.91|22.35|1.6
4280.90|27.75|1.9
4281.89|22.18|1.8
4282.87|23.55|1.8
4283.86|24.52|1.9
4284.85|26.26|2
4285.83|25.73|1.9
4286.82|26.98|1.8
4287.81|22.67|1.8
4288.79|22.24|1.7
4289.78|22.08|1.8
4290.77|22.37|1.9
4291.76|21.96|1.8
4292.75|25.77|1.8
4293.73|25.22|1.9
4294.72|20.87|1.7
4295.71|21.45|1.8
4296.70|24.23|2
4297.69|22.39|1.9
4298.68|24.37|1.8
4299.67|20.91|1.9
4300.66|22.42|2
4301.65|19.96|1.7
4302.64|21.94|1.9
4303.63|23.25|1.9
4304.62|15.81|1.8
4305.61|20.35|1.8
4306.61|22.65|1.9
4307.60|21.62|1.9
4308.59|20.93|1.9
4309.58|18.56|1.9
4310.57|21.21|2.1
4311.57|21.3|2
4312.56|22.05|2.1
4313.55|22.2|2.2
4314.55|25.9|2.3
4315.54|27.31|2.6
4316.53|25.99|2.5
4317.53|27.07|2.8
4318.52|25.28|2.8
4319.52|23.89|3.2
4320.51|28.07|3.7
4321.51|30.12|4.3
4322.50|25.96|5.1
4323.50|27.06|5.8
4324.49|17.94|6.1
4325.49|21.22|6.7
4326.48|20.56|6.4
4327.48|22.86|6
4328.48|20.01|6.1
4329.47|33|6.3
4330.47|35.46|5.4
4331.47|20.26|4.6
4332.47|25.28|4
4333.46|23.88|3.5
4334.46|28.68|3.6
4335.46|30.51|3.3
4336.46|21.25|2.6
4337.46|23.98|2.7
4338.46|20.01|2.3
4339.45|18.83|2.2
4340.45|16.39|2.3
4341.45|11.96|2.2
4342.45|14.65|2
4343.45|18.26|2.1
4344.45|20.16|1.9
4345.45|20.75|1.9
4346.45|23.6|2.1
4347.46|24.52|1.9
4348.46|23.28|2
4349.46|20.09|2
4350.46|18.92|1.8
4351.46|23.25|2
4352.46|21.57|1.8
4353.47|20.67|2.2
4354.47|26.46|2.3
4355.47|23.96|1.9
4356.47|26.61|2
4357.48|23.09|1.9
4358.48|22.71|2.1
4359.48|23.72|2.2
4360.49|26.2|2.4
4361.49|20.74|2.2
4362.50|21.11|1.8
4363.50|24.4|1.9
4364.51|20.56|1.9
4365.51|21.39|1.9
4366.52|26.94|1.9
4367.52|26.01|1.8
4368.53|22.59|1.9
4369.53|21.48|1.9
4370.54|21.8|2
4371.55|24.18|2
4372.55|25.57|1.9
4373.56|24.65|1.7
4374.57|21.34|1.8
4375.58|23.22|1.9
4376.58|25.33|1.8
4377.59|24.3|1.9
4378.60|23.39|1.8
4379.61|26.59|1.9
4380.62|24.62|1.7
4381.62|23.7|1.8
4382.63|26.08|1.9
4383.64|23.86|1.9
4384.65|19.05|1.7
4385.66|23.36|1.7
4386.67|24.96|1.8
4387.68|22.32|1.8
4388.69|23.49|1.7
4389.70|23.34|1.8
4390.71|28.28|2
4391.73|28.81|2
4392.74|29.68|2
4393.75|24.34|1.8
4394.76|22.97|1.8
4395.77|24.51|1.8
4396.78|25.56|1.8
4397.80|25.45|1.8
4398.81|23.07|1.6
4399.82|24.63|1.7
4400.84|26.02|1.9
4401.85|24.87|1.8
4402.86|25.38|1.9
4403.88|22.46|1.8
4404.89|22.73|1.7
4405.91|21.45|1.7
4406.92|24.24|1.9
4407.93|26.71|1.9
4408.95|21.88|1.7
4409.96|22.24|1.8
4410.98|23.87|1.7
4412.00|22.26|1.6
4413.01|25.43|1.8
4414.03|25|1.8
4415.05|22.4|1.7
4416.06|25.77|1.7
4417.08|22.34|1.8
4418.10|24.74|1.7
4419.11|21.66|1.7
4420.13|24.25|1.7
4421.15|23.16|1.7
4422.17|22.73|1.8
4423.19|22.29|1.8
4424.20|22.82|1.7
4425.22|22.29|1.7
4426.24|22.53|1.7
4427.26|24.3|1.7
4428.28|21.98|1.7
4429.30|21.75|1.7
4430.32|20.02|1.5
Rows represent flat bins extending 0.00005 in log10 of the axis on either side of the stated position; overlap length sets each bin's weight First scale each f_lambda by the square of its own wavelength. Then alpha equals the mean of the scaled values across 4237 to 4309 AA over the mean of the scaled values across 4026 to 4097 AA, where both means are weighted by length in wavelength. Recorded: 1.07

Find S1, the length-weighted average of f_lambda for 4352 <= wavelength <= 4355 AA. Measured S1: 22.9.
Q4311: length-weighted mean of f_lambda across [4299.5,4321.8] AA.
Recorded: 23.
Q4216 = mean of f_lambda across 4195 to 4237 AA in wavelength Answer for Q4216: 24.5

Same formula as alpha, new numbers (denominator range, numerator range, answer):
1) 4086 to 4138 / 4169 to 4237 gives 1.13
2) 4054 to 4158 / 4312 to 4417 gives 1.13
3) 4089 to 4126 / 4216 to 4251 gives 1.17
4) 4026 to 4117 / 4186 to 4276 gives 1.11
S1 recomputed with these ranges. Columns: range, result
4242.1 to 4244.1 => 26.3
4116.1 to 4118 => 23.1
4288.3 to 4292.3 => 22.2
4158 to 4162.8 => 26.6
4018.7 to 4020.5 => 22.8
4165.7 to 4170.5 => 25.4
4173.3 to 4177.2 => 22.8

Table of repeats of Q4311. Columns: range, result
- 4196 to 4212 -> 24.6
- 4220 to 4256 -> 24.2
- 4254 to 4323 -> 23.5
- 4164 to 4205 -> 24.4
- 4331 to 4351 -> 21.3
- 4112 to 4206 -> 24.4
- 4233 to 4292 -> 23.8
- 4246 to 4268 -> 23.7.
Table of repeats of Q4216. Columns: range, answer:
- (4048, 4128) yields 23.5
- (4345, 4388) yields 23.3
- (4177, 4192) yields 24.6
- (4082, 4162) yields 23.4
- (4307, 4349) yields 23.1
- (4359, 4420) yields 24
